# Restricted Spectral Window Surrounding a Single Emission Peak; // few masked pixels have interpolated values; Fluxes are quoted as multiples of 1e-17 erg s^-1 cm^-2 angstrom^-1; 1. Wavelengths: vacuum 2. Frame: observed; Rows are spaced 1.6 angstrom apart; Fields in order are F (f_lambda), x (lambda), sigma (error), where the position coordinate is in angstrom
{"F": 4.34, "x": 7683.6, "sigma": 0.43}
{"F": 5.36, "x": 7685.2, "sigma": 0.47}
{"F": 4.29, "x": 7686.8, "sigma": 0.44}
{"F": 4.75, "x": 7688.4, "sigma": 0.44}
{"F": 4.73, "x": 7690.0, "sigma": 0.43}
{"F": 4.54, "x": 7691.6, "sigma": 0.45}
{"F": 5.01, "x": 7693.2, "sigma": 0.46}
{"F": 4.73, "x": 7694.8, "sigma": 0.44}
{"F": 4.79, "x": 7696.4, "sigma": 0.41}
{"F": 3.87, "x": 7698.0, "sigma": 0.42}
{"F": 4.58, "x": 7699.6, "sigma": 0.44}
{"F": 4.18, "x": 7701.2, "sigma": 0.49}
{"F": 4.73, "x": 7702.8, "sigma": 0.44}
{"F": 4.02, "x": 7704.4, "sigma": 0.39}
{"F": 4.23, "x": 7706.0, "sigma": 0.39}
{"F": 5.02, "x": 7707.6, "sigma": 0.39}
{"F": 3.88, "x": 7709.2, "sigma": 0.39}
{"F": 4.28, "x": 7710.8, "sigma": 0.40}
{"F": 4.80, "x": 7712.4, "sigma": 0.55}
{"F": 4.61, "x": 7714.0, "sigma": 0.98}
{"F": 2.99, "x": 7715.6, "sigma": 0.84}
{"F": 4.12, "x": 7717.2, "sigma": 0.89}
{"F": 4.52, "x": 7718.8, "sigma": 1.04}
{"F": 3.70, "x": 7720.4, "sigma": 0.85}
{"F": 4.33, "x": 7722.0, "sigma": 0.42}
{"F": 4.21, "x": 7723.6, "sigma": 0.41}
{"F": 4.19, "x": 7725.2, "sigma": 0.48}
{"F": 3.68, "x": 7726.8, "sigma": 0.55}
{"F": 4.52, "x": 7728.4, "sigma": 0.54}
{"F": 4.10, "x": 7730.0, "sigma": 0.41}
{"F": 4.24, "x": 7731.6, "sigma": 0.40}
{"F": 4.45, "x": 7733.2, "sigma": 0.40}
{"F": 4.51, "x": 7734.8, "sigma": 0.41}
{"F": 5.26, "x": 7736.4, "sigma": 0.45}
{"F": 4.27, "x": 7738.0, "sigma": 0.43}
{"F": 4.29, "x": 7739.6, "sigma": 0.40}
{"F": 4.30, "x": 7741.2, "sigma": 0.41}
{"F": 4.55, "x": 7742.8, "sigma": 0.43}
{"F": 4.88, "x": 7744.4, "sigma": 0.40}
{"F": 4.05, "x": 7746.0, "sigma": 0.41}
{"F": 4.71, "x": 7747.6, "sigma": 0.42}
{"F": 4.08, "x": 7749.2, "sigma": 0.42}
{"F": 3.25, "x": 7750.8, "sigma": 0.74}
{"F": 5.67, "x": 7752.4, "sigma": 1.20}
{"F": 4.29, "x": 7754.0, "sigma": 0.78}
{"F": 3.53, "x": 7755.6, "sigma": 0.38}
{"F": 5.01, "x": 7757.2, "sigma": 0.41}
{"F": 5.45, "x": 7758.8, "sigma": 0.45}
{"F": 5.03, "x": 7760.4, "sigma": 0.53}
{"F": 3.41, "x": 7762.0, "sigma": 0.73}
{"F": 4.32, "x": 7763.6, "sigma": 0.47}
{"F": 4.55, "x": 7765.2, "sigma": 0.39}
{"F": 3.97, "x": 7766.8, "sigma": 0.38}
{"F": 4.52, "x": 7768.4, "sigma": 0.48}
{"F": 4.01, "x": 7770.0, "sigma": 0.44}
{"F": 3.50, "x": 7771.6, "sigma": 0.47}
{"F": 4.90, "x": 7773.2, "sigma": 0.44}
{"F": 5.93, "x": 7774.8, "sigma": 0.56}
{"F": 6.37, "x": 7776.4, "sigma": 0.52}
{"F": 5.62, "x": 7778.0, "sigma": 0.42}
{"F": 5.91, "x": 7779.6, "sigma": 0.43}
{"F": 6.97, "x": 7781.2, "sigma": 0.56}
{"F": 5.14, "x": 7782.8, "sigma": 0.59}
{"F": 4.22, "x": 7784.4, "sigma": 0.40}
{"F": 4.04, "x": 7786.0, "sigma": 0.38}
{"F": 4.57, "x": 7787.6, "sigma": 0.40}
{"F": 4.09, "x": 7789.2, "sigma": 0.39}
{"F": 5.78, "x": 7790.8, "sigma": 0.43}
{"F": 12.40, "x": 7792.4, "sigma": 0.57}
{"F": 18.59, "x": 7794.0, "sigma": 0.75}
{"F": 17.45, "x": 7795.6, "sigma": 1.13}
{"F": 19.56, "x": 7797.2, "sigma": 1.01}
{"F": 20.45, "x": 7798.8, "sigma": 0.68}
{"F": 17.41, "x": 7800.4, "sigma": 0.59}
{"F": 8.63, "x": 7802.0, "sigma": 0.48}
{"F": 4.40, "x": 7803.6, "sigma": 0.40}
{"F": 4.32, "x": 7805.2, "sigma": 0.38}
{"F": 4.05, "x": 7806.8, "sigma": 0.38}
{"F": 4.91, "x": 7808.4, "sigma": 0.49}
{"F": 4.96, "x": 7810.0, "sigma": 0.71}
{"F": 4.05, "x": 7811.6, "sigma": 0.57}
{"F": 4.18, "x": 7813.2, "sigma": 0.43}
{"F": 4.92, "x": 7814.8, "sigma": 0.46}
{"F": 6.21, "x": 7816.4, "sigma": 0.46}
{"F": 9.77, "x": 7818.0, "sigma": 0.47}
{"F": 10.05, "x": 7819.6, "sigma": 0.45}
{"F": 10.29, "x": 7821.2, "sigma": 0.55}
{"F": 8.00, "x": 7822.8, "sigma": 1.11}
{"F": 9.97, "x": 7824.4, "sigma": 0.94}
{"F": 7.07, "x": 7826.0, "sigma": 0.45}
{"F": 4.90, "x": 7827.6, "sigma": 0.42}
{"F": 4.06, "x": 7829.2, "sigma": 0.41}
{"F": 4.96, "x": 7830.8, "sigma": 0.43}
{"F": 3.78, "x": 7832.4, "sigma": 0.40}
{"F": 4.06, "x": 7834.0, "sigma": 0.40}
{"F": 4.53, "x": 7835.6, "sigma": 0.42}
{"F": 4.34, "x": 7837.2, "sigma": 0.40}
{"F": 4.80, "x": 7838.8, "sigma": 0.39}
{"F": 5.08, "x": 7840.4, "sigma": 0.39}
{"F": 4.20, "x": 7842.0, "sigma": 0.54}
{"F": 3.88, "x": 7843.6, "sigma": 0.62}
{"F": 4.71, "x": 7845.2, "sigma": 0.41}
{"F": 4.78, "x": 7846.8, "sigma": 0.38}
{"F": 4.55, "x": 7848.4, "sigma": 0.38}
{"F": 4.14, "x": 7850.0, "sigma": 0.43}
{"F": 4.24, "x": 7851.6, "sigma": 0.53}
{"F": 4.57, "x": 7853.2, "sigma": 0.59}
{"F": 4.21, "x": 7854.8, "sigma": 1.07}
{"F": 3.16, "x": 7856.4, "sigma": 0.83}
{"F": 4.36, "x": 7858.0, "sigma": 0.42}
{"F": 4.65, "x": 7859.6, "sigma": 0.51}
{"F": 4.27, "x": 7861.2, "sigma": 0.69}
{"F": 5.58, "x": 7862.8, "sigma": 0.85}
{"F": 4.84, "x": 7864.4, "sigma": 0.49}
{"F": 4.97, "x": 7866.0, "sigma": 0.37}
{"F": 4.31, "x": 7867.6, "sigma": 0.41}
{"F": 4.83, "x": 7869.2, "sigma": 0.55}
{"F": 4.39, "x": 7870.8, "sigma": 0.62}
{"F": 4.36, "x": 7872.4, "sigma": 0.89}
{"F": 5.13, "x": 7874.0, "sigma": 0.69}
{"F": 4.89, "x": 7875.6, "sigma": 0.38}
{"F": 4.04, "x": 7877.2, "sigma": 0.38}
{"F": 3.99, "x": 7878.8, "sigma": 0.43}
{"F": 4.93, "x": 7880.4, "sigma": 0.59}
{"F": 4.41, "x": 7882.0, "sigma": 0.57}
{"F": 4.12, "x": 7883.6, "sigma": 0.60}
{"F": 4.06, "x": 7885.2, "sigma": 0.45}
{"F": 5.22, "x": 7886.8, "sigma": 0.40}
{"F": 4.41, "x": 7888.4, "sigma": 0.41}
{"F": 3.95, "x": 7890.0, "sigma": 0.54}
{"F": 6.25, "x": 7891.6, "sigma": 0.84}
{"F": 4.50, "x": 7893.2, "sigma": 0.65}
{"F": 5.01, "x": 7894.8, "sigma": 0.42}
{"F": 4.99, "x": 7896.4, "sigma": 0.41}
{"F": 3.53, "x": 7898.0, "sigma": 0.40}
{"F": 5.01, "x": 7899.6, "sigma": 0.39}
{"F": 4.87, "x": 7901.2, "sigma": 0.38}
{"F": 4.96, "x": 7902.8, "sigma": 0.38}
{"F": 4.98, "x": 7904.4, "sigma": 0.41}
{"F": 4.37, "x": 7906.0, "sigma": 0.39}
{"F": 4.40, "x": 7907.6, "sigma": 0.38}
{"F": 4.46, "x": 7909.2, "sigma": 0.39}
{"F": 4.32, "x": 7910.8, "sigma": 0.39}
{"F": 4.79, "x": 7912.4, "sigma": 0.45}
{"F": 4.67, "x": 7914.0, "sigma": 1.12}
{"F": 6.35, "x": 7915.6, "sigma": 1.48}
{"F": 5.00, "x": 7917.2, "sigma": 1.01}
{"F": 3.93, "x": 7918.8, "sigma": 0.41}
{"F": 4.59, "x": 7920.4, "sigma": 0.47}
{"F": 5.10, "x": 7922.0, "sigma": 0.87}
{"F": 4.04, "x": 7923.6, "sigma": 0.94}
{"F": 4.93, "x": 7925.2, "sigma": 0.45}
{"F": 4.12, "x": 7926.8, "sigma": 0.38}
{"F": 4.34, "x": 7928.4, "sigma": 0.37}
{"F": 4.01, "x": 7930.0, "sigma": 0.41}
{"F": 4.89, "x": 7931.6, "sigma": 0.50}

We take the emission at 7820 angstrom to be [N II] 6583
